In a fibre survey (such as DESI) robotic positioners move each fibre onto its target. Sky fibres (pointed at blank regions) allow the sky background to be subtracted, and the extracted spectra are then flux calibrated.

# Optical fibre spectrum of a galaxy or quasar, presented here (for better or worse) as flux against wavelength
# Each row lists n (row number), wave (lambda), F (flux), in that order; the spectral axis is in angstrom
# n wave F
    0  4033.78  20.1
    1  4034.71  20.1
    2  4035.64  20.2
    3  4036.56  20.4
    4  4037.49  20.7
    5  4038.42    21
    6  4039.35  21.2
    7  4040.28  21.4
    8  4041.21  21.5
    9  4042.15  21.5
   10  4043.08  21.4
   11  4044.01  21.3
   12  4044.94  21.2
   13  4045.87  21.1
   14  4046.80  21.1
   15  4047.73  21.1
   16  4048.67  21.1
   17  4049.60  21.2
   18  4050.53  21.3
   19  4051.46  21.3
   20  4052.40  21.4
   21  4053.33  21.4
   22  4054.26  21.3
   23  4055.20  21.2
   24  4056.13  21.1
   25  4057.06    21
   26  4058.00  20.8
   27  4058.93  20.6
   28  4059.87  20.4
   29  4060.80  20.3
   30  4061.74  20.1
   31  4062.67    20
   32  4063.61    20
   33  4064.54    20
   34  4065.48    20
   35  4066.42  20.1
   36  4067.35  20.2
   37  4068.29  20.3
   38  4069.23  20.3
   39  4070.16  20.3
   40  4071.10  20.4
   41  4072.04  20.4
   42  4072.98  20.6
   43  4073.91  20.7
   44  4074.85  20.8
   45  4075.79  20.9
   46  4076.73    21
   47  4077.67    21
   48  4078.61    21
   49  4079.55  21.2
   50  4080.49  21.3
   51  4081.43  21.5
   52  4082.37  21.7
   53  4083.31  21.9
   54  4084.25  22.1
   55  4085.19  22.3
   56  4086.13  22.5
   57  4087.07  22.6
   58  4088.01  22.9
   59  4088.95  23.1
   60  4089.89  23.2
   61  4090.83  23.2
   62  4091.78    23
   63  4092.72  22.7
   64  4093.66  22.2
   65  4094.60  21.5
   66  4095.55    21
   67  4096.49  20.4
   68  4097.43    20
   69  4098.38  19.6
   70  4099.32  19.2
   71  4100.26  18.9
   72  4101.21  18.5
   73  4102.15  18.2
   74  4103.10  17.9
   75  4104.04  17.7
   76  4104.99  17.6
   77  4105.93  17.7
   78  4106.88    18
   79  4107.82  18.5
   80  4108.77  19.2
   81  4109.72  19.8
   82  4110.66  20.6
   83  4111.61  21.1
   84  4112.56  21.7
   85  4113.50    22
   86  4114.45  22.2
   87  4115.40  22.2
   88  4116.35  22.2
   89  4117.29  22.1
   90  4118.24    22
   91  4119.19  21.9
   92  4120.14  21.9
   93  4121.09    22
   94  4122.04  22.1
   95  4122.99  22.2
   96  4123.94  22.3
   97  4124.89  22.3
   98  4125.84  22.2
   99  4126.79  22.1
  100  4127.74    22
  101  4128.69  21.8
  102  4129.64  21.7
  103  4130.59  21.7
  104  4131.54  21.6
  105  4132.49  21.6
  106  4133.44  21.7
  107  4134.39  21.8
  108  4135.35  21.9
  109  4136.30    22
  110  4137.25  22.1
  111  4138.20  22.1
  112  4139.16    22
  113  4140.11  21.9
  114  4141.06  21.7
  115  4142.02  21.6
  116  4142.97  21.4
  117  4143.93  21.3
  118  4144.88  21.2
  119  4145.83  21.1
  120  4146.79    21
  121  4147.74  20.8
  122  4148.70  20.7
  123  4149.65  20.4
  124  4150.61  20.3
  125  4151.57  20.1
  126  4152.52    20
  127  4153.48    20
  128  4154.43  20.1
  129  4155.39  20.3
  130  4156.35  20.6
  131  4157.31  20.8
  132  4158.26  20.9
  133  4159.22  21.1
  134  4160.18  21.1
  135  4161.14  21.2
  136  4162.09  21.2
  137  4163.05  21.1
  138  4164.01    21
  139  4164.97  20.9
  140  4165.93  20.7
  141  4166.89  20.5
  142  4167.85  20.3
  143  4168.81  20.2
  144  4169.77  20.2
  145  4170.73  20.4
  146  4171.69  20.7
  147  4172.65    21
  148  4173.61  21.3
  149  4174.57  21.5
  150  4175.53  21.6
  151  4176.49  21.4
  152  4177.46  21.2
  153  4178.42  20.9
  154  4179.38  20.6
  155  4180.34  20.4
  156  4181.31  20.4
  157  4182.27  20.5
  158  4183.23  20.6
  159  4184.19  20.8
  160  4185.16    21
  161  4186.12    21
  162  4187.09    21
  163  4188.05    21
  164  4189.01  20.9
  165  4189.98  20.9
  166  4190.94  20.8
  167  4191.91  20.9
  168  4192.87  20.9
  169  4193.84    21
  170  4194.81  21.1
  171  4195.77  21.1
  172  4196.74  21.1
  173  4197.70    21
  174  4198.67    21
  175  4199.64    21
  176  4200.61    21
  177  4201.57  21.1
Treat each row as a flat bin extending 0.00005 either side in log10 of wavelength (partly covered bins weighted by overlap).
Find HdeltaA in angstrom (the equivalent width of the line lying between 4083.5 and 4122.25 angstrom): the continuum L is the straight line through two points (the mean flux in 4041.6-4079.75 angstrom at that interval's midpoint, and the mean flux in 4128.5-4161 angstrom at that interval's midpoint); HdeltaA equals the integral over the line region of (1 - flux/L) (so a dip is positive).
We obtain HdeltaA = 0.1 angstrom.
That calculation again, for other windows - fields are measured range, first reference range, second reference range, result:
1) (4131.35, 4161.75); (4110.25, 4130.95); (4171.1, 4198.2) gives 0.6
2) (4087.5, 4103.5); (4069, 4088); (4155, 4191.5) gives 0.2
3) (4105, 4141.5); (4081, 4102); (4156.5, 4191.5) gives -0.3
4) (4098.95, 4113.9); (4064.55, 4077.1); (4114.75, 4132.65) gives 1.6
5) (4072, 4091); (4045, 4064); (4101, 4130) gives -0.8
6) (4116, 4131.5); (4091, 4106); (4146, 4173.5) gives -1.4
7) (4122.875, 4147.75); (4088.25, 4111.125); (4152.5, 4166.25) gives -1.5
